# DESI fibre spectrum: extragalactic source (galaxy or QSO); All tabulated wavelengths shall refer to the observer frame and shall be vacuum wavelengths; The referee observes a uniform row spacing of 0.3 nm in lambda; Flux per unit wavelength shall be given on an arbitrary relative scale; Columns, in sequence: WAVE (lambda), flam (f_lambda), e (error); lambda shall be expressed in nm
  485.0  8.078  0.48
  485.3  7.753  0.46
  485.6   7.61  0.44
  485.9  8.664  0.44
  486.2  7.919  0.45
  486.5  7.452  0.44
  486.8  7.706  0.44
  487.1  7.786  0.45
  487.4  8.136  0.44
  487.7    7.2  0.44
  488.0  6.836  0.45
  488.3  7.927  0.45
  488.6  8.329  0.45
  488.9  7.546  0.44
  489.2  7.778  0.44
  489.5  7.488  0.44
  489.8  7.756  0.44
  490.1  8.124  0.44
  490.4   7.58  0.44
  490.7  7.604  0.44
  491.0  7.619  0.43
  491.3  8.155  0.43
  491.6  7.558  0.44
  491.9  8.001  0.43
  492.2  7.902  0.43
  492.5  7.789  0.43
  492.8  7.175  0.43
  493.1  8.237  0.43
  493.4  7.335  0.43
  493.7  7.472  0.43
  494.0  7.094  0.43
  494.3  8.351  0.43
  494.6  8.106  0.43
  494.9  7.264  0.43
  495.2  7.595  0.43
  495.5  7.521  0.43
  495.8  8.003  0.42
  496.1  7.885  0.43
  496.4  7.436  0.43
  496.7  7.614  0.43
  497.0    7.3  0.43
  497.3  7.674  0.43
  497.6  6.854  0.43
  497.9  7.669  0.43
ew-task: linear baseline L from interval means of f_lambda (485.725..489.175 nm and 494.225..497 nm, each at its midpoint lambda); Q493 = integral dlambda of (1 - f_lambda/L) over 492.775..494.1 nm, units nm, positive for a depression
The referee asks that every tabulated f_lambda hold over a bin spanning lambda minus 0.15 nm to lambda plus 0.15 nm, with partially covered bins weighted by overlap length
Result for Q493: 0.04 nm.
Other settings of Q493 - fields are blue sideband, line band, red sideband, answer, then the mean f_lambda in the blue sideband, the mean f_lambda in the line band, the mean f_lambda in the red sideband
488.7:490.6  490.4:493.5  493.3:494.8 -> -0.02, 7.73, 7.74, 7.67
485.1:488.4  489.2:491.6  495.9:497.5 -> -0.02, 7.73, 7.75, 7.57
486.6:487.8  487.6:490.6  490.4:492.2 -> 0.03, 7.72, 7.66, 7.78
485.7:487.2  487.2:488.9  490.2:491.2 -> 0.03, 7.9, 7.68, 7.65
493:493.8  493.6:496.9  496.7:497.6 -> -0.06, 7.66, 7.66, 7.4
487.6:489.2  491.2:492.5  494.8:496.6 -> -0.05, 7.6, 7.88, 7.63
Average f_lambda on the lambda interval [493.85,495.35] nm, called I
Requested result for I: 7.68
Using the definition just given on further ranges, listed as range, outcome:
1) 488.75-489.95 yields 7.64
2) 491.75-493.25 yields 7.82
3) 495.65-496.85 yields 7.73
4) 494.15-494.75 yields 8.23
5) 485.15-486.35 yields 7.99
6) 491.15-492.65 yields 7.88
